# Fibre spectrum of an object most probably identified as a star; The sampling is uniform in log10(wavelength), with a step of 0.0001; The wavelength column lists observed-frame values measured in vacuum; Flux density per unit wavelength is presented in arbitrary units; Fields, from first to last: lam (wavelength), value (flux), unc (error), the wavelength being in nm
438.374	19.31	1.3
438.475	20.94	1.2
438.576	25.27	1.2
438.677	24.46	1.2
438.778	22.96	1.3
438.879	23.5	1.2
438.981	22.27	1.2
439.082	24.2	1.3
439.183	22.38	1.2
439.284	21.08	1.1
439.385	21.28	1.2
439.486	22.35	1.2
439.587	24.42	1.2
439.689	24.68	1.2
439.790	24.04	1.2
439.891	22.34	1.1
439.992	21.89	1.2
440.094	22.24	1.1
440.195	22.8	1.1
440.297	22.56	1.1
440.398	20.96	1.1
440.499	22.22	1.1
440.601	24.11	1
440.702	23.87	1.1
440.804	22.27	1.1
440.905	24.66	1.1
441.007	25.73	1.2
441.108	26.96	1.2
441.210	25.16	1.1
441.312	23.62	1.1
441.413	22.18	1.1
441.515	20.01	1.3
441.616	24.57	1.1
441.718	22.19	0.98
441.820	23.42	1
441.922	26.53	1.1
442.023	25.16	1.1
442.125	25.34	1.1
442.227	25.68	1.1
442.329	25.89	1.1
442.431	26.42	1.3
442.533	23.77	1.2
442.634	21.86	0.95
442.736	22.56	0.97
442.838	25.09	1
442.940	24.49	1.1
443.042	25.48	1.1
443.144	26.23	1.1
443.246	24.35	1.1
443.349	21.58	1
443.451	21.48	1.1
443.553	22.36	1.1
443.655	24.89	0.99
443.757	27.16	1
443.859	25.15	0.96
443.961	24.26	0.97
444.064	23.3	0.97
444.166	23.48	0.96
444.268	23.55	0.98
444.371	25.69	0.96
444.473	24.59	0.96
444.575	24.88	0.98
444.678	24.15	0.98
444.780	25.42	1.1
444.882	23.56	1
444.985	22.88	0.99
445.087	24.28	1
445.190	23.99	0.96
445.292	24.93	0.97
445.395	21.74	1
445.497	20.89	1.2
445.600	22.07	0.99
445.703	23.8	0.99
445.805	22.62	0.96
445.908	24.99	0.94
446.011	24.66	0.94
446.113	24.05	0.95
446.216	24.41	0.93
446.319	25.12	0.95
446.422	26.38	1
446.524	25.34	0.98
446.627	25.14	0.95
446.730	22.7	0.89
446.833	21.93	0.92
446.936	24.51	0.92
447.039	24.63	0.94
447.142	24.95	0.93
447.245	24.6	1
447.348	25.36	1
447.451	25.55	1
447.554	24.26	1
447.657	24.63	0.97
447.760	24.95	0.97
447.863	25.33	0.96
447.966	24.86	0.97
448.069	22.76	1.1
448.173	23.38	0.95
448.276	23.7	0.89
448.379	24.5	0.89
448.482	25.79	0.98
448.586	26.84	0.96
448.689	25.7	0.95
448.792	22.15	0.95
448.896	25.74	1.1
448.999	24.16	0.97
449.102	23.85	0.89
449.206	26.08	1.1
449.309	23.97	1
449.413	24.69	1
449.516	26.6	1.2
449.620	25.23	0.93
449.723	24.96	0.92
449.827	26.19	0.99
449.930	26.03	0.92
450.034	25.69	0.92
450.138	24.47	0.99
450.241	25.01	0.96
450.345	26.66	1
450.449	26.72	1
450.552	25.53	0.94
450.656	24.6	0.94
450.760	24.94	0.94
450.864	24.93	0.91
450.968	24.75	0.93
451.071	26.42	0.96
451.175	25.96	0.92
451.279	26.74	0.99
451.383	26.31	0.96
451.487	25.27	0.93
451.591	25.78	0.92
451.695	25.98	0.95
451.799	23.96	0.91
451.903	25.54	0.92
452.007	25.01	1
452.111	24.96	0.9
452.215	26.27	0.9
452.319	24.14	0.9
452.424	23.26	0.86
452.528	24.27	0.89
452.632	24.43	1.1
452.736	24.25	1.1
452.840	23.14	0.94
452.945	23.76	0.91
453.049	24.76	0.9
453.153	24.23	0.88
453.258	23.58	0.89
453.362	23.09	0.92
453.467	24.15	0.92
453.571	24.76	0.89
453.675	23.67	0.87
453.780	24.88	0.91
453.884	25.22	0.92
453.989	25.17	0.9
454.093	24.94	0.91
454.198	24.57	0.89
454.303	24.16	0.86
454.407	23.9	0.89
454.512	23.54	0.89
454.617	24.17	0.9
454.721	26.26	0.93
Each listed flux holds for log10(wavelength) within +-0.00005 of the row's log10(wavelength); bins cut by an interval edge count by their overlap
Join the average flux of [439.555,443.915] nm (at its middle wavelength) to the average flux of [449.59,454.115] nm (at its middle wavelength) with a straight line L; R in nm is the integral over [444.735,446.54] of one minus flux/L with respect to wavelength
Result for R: 0.03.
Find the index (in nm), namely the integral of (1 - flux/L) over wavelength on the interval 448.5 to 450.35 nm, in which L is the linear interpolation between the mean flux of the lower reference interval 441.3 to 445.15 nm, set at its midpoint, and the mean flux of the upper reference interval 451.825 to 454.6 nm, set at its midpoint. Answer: -0.07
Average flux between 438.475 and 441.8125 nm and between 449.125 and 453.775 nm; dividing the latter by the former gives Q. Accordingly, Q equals 1.1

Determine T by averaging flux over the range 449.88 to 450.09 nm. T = 25.7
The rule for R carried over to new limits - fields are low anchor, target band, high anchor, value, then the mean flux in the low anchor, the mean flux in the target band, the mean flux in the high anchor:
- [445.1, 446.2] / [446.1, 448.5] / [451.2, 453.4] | -0.08 nm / 23.4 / 24.5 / 24.7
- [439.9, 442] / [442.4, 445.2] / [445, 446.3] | -0.08 nm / 23.4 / 24.2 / 23.6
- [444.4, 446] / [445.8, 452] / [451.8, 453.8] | -0.26 nm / 23.7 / 25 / 24.3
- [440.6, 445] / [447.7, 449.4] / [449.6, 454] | 0.01 nm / 24.2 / 24.6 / 25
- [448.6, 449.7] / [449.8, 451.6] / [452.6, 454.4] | -0.07 nm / 24.9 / 25.7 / 24.3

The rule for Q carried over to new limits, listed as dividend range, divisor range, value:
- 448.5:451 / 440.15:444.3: 1.05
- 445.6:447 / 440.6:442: 1.01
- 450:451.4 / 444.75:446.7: 1.07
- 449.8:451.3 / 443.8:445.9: 1.08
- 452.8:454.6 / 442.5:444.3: 1.01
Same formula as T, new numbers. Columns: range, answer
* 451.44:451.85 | 25.2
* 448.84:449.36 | 24.7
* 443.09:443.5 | 23.4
